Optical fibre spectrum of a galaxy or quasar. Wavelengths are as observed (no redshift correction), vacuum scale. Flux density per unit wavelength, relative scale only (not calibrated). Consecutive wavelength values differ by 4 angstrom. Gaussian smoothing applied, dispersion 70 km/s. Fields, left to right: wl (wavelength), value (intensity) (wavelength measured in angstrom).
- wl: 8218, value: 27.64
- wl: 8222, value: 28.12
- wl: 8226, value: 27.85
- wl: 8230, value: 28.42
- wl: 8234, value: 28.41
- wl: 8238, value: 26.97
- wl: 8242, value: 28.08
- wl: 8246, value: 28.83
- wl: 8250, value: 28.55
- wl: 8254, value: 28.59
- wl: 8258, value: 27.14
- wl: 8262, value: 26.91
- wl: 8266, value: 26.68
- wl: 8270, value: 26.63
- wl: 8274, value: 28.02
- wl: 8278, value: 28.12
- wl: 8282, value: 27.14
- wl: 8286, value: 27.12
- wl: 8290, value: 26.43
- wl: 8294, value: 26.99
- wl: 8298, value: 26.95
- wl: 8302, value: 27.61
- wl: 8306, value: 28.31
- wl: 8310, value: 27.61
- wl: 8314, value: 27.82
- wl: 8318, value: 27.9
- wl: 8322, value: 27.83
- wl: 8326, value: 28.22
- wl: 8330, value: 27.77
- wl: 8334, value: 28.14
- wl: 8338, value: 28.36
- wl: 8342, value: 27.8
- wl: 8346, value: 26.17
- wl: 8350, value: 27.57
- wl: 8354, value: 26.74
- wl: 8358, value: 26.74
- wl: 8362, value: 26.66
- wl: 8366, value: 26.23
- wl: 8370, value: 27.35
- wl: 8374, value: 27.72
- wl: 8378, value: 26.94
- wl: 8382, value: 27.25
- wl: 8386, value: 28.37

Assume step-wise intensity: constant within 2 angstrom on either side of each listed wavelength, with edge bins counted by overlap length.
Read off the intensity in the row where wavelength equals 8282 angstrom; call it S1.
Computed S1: 27.14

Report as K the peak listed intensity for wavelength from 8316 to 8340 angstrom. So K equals 28.36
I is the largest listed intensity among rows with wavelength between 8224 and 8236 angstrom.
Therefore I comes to 28.42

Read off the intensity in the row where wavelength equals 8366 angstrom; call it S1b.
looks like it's 26.23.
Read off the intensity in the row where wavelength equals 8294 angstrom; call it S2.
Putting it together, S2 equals 26.99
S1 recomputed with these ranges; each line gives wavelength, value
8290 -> 26.43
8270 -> 26.63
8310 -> 27.61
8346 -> 26.17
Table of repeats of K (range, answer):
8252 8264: 28.59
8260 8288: 28.12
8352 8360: 26.74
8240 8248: 28.83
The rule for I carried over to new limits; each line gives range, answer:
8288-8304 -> 27.61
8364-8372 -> 27.35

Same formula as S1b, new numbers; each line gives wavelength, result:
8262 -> 26.91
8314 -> 27.82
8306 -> 28.31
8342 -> 27.8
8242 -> 28.08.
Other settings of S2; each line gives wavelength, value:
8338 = 28.36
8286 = 27.12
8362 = 26.66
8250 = 28.55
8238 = 26.97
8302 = 27.61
